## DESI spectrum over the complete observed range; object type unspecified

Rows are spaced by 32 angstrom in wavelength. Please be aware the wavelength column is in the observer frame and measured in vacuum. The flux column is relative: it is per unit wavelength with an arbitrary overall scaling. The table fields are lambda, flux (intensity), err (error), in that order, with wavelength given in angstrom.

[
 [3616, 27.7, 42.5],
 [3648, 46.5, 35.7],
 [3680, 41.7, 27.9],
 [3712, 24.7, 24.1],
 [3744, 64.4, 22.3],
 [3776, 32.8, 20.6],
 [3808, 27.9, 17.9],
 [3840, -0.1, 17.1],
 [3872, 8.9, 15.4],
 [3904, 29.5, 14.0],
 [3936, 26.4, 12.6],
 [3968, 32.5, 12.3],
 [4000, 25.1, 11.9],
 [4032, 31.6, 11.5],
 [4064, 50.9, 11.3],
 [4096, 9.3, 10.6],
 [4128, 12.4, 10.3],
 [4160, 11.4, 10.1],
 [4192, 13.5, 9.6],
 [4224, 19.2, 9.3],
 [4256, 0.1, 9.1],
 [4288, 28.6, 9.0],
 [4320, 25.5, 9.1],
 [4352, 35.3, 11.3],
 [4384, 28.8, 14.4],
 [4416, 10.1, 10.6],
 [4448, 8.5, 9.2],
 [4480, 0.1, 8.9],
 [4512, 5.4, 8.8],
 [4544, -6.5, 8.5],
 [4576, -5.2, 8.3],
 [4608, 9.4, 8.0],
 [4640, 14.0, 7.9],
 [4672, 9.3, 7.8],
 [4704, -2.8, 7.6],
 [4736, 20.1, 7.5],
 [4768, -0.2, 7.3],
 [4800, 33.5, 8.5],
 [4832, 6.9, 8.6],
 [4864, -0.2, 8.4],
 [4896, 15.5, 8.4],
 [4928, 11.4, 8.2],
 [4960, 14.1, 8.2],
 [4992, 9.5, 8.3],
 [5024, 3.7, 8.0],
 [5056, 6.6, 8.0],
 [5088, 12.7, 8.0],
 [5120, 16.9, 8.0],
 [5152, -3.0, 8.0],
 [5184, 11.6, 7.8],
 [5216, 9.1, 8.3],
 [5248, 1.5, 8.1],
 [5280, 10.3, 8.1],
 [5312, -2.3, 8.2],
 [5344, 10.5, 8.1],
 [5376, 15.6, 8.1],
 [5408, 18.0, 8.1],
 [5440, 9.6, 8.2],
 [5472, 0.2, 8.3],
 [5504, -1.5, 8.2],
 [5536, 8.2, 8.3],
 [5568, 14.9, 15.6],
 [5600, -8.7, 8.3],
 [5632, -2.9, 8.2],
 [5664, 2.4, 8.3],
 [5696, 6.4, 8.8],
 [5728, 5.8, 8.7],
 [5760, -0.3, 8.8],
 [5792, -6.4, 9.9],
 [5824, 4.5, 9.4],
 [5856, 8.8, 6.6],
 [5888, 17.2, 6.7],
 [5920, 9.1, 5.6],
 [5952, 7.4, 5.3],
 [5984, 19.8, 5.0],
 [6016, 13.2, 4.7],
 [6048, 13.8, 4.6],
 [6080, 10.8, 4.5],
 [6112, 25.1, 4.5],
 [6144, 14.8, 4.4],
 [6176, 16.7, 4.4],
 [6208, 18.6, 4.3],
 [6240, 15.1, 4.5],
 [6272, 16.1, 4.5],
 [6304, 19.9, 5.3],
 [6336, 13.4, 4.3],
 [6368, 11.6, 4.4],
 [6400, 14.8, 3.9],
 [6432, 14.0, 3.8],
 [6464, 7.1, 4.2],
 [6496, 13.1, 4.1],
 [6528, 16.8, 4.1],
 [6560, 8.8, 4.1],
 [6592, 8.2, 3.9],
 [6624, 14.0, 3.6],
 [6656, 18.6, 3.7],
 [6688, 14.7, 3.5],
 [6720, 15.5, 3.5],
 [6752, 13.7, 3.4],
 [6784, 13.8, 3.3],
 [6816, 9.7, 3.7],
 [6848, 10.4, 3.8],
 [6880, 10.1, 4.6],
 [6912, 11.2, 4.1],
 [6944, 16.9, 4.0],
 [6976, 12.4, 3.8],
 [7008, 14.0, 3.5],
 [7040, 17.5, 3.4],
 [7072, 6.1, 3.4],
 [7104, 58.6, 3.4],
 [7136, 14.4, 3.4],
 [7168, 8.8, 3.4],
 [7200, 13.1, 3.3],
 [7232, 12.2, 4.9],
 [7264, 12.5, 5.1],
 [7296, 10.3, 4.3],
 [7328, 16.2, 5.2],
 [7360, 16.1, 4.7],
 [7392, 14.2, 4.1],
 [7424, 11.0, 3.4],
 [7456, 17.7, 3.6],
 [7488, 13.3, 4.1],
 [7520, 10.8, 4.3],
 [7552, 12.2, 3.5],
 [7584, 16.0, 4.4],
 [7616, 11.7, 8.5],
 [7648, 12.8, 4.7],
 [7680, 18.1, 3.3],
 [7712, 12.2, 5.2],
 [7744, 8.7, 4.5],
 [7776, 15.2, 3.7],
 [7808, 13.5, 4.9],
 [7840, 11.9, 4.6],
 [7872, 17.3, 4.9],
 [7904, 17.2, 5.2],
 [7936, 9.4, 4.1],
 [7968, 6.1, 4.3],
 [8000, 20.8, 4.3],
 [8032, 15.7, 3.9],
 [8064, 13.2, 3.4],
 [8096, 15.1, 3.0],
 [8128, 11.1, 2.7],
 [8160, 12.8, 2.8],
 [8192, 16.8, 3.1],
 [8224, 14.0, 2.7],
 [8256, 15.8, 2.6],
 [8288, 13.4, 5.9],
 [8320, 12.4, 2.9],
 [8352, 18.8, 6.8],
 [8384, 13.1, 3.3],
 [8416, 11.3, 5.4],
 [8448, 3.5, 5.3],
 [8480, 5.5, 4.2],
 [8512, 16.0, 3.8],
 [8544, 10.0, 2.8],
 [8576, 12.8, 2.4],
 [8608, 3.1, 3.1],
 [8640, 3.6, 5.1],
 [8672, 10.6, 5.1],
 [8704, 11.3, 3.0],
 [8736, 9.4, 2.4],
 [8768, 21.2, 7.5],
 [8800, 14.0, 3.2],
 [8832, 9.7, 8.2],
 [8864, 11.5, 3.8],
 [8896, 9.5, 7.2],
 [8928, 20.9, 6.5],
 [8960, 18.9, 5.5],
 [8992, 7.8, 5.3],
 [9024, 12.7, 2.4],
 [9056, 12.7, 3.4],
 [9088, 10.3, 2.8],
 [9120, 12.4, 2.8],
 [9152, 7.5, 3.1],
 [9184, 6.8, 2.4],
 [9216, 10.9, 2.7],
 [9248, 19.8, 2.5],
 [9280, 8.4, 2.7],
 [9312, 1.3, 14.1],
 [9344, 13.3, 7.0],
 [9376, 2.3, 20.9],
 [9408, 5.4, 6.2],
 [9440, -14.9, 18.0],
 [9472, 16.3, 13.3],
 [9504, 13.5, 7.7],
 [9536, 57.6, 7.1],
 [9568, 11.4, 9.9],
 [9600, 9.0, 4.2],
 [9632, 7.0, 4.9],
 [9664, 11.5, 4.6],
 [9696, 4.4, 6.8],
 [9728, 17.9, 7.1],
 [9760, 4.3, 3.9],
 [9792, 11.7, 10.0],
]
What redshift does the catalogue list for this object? 0.90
